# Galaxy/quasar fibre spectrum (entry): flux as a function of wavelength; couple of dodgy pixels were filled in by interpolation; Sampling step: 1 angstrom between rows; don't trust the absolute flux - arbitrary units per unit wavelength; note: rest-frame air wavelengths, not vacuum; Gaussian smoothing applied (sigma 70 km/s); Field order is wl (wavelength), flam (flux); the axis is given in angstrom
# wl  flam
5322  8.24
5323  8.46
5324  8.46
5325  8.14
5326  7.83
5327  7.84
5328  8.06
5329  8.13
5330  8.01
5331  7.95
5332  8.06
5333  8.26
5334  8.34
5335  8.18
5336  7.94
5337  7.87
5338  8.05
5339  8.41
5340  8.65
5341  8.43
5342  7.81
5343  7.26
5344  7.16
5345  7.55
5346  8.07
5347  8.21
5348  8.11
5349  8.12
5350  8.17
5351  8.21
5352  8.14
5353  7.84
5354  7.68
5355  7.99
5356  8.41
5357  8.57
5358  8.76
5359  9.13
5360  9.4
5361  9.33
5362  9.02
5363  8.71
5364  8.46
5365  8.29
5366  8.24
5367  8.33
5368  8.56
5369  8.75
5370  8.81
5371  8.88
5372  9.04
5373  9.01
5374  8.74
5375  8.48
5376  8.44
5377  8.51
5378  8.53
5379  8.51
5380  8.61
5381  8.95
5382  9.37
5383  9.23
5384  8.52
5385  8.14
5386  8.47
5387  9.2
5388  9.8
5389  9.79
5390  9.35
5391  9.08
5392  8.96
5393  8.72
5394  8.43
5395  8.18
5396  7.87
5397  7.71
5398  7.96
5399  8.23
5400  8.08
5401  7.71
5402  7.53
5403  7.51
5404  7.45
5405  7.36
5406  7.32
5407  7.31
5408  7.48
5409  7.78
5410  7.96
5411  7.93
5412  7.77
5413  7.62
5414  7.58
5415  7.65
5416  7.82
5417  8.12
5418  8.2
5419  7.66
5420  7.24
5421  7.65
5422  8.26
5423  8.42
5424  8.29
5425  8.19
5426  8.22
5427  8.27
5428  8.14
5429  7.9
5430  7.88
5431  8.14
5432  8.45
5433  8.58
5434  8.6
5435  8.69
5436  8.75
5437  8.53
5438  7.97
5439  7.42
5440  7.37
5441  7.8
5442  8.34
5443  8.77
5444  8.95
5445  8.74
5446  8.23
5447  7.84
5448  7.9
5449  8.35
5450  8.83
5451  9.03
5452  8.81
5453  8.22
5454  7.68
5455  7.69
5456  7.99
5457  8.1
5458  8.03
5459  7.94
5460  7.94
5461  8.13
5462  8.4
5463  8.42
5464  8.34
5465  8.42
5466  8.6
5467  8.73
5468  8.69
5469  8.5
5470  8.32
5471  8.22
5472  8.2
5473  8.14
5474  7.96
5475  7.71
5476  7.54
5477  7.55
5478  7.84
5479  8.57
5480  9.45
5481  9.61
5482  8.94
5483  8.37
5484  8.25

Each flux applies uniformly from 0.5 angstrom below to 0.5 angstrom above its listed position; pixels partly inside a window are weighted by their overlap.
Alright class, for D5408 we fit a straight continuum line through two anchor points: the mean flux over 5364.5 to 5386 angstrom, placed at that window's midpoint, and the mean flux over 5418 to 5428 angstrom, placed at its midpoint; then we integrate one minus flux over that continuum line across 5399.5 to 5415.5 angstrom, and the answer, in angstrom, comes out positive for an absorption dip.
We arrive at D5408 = 1.2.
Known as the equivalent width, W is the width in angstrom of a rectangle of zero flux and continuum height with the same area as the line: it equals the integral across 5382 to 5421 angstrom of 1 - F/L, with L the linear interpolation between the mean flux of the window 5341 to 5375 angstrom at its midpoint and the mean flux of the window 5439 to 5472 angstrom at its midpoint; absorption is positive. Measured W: 1.0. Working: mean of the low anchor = 8.39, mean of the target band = 8.13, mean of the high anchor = 8.28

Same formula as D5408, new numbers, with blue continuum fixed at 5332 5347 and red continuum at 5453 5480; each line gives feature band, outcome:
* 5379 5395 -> -1.72 angstrom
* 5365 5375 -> -0.78 angstrom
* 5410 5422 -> 0.48 angstrom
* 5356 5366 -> -0.95 angstrom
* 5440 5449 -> -0.15 angstrom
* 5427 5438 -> -0.30 angstrom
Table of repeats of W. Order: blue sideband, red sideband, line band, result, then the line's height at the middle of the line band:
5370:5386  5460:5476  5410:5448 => 1.66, 8.47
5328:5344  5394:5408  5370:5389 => -2.40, 7.84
